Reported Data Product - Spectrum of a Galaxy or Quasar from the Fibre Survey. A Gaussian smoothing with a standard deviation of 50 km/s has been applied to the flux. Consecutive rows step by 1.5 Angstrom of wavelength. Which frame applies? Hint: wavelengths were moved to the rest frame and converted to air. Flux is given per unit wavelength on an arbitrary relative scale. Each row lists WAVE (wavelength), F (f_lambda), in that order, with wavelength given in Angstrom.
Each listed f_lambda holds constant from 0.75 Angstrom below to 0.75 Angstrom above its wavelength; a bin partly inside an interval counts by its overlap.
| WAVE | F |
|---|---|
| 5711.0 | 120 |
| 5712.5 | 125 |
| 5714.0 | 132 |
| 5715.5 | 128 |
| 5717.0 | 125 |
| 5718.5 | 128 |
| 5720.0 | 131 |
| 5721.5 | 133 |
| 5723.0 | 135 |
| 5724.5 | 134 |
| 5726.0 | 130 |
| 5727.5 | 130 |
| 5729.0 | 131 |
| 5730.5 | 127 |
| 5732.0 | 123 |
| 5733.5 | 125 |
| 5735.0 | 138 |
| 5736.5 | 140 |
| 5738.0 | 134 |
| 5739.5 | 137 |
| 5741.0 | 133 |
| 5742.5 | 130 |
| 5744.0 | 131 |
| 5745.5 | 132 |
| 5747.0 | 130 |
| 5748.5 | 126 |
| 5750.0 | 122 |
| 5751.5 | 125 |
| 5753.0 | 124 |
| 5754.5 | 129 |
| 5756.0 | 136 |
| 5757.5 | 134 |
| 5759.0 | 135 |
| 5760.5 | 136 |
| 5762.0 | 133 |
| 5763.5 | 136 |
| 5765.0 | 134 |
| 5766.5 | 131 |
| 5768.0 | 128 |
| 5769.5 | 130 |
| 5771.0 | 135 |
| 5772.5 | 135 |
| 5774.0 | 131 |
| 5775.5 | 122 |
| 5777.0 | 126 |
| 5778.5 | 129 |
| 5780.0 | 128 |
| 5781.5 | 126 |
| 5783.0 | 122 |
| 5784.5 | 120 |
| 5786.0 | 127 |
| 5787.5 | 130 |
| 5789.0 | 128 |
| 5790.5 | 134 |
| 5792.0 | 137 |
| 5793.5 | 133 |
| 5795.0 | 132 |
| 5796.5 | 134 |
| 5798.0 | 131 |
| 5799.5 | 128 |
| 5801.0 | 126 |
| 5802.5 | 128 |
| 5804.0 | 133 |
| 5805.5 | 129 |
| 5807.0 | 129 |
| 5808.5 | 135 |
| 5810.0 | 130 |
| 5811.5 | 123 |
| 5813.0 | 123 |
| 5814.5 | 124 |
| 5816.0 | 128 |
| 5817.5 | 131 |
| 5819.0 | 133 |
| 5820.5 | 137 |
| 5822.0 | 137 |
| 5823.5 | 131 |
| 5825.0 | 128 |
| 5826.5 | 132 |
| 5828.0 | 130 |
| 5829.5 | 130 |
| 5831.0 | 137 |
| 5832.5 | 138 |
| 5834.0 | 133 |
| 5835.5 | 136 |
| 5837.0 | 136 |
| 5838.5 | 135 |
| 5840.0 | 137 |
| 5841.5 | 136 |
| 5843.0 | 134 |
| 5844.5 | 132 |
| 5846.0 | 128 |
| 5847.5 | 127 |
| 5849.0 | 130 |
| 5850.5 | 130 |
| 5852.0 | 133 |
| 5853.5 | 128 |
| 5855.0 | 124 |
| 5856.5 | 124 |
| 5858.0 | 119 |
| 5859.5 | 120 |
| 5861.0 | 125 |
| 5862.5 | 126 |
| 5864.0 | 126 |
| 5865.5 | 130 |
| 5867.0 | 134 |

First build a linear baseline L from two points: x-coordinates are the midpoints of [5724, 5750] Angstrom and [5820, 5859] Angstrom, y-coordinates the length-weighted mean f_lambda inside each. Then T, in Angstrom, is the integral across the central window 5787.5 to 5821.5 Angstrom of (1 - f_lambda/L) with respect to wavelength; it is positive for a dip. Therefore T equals 0.3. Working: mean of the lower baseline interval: 131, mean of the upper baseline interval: 132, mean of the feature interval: 130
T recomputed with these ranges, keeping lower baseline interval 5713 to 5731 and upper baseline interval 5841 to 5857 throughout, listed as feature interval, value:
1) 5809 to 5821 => 0.1 Angstrom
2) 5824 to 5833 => -0.2 Angstrom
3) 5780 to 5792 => 0.2 Angstrom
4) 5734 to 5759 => -0.2 Angstrom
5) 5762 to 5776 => -0.2 Angstrom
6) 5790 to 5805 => -0.2 Angstrom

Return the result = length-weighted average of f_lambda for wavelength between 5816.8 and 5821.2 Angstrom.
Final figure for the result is 134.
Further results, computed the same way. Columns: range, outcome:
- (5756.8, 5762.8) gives 135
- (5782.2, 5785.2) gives 121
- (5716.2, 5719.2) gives 126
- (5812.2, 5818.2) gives 126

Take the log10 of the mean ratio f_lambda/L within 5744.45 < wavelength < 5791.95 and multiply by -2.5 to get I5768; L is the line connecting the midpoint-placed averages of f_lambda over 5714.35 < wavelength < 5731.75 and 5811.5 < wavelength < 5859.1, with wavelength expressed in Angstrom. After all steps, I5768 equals 0.01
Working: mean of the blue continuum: 130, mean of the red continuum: 131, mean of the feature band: 130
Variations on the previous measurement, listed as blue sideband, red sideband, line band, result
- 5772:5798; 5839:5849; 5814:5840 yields -0.01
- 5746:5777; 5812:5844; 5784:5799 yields 0.01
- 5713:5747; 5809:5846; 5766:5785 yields 0.03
